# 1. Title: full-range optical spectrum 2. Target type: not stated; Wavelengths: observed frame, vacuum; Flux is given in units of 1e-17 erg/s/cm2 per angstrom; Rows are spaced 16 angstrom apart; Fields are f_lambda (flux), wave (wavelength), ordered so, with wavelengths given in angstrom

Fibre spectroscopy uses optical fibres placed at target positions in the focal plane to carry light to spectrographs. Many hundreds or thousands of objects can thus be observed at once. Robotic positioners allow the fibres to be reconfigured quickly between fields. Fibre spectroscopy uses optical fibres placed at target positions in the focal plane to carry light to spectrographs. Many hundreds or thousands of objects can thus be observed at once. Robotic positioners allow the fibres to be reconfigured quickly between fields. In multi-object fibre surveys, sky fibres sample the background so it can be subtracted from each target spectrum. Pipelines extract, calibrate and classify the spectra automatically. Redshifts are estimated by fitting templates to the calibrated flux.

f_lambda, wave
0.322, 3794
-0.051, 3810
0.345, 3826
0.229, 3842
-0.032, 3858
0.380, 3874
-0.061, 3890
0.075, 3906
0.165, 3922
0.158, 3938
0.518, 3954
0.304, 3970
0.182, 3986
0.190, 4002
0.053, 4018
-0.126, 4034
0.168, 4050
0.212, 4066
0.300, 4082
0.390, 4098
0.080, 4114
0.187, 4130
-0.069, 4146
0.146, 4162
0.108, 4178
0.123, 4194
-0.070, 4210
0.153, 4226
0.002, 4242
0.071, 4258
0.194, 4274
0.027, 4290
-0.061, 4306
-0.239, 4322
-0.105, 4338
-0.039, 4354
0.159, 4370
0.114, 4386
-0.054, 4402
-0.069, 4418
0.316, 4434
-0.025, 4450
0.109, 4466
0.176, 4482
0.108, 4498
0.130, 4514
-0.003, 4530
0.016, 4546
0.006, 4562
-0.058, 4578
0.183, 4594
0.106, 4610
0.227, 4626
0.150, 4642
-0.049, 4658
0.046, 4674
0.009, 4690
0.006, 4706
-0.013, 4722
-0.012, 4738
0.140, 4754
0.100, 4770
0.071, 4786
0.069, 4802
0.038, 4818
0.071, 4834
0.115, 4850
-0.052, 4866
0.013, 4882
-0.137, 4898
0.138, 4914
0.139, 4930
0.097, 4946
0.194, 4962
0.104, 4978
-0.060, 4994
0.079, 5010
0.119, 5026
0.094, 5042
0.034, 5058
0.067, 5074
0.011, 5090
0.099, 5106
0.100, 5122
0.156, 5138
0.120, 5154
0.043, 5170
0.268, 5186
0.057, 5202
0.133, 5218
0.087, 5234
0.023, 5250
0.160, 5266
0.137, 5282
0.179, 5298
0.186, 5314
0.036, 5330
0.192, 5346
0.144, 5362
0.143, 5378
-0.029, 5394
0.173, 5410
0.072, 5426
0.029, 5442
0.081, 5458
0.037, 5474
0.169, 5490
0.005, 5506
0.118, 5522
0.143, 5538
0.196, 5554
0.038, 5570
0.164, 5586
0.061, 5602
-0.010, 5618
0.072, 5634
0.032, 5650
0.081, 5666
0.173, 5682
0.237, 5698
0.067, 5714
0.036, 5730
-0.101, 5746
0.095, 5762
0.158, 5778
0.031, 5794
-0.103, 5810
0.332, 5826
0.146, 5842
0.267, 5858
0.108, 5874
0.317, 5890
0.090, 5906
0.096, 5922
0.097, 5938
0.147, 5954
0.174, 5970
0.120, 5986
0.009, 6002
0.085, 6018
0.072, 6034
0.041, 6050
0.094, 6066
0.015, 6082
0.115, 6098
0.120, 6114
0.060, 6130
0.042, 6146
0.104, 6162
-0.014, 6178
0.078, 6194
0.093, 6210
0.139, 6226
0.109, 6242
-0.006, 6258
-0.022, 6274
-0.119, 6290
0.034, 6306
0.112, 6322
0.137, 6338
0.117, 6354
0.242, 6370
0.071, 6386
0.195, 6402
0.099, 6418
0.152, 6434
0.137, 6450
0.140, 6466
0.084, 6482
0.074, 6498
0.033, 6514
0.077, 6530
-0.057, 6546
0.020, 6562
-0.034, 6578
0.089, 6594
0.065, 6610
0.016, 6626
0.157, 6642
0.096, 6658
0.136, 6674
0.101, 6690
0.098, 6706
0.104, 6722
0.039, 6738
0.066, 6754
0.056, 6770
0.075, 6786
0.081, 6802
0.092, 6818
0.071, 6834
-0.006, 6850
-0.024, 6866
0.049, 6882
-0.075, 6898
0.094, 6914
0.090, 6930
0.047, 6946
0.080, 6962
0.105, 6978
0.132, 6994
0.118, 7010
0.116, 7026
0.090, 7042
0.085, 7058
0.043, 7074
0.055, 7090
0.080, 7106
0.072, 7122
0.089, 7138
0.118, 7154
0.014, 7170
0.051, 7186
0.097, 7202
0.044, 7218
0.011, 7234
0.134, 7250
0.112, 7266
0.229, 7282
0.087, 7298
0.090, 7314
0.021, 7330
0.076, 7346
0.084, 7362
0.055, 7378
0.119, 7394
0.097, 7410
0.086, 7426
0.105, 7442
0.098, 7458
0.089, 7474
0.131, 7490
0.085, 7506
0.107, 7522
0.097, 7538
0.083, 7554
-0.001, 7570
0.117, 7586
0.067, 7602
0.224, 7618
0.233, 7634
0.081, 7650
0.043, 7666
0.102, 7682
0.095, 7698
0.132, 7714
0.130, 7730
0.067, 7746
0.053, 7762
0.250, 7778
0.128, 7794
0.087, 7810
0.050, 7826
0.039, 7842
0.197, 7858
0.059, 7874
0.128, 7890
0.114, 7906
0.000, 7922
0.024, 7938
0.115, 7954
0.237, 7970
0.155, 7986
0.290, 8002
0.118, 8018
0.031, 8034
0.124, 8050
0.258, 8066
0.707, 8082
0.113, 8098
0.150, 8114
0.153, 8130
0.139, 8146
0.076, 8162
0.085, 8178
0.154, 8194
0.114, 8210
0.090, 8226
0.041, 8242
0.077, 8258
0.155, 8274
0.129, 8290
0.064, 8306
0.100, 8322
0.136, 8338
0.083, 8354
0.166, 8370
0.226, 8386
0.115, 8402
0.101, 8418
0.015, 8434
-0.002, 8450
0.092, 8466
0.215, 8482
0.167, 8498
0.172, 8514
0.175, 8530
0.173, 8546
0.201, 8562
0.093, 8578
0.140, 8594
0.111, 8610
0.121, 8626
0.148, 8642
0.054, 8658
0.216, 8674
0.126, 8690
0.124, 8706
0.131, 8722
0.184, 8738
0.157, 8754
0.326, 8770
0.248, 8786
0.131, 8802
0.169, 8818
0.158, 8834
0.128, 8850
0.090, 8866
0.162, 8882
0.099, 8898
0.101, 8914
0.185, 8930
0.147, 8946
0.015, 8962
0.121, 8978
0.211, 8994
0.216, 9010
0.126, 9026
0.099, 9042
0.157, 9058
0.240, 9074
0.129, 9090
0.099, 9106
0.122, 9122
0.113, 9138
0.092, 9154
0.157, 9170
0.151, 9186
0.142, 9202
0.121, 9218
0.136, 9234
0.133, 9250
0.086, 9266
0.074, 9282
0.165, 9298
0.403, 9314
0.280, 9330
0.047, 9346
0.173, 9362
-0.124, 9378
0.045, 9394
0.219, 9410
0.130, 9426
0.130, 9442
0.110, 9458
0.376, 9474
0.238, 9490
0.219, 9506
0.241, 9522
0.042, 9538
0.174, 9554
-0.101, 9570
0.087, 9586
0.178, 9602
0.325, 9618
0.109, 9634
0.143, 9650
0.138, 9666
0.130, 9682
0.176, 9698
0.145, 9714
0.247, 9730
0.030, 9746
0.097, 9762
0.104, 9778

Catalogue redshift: 1.17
